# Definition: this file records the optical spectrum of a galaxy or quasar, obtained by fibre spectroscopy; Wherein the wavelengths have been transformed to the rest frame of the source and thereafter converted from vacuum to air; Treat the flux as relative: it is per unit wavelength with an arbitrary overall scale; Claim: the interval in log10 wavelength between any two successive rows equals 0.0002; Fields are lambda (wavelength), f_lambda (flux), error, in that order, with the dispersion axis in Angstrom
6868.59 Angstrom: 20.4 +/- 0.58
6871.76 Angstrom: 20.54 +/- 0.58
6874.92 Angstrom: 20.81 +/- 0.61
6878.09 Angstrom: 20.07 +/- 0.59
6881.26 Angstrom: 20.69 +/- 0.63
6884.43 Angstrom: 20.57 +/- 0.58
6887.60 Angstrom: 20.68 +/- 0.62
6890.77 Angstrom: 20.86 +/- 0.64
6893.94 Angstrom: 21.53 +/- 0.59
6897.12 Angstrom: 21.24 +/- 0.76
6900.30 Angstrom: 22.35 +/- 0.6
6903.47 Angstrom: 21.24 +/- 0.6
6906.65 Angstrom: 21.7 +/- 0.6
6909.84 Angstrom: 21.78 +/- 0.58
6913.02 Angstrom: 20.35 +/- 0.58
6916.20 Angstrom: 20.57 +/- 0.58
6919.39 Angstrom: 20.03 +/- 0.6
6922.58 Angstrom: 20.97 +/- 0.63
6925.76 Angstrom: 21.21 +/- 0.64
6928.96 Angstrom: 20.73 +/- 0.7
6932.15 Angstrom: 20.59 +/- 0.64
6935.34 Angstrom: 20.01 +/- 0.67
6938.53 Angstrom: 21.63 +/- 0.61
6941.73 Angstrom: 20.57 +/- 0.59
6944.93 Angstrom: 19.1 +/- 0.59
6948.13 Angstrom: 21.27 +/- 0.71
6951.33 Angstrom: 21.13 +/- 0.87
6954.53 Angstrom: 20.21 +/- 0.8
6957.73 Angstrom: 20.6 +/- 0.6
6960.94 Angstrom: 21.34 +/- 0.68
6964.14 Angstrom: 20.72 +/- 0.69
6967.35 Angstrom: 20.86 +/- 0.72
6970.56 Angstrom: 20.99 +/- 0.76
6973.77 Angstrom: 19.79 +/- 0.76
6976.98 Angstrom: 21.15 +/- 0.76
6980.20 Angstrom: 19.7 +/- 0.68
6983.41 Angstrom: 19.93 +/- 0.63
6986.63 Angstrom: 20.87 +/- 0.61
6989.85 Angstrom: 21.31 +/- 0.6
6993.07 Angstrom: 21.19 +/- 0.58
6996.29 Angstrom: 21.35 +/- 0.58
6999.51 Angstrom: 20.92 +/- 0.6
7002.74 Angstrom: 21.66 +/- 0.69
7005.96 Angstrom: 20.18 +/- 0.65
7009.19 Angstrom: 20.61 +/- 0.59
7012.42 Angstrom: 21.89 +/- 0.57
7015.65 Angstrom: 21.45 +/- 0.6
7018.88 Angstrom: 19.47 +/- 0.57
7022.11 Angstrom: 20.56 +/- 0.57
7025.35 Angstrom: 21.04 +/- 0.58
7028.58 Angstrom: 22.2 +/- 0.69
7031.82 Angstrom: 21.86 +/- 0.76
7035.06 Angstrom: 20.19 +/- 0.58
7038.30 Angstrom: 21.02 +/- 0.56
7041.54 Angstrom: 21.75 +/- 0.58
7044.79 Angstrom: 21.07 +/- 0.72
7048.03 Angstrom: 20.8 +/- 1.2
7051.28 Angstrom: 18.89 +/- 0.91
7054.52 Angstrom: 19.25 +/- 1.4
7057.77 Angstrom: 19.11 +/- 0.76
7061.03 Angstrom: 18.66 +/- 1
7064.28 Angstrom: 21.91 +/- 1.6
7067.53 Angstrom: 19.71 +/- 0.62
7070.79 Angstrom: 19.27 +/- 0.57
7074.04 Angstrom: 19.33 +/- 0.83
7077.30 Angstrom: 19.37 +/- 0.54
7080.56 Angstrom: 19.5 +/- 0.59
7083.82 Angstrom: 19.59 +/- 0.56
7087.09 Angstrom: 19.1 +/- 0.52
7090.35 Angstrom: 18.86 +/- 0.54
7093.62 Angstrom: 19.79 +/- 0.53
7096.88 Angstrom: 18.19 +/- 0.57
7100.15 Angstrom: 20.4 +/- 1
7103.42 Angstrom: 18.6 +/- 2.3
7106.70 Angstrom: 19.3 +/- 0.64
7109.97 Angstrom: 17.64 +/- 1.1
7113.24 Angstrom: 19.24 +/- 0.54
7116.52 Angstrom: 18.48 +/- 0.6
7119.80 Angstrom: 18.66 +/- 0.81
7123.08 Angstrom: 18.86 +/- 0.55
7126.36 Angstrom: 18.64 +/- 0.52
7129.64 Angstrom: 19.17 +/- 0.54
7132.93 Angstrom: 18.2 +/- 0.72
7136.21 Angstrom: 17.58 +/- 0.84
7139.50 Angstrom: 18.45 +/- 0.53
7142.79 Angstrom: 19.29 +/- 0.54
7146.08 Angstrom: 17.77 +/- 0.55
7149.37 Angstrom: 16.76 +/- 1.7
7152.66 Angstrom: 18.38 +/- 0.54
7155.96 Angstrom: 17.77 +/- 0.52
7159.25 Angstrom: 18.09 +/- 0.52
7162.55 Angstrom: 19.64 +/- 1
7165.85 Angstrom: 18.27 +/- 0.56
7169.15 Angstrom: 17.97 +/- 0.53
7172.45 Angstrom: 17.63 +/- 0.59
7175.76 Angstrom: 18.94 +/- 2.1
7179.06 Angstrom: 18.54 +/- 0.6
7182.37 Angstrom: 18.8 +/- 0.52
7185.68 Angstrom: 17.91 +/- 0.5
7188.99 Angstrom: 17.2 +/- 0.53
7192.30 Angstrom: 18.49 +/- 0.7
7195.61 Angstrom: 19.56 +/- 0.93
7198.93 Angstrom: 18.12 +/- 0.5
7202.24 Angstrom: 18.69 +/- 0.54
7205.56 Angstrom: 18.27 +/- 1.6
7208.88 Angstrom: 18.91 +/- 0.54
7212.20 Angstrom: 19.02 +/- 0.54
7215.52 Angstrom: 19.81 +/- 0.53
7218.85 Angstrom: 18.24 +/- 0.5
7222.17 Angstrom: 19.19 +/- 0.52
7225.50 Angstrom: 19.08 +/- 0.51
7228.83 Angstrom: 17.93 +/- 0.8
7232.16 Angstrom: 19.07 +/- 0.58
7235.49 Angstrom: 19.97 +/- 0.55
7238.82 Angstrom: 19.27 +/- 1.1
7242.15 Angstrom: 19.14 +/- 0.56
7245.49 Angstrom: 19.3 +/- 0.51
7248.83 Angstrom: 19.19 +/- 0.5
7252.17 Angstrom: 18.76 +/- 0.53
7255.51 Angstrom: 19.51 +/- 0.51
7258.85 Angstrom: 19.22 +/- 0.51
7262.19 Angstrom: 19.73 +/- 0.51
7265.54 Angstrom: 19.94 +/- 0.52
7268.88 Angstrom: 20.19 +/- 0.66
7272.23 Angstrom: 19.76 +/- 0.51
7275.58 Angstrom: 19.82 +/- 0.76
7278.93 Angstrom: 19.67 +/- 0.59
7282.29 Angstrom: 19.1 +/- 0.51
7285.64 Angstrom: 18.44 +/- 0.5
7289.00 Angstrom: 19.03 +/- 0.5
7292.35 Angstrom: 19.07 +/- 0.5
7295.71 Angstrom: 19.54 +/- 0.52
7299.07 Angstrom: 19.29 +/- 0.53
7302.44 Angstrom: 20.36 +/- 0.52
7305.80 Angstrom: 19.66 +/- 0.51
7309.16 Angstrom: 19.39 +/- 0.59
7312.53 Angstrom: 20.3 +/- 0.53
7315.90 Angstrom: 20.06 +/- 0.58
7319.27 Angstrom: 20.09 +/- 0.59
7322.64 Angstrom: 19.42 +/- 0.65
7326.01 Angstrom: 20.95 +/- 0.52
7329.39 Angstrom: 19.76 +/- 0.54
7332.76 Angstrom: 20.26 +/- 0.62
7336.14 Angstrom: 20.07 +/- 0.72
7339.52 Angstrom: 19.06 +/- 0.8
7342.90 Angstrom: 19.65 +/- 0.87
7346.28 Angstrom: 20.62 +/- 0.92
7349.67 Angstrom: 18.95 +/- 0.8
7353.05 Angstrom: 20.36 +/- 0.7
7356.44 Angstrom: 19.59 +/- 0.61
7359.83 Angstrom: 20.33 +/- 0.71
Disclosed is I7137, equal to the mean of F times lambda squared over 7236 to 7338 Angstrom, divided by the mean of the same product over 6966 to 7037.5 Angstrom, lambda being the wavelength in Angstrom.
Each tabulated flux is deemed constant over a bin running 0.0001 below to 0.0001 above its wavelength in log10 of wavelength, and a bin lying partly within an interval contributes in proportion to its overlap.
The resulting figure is 1.02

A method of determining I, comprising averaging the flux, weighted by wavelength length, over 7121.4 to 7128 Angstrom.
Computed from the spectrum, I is 18.8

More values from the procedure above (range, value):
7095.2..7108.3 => 19.1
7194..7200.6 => 18.8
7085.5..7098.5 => 19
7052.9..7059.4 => 19.2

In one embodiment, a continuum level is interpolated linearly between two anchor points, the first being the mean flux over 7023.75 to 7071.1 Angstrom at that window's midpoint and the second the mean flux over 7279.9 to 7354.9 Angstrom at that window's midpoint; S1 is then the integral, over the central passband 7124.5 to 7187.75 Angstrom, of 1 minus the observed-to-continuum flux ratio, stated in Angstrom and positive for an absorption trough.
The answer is 5.9 Angstrom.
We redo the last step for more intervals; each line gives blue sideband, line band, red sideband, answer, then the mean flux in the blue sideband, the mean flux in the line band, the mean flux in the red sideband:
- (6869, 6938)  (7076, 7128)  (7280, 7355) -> 3.3 Angstrom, 20.9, 19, 19.7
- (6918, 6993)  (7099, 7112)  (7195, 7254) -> 0.5 Angstrom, 20.7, 18.9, 19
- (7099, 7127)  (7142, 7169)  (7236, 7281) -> 1.2 Angstrom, 18.8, 18.2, 19.5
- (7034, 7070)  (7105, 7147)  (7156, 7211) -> 1.4 Angstrom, 20.2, 18.6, 18.4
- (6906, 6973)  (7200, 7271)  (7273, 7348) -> 2.7 Angstrom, 20.8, 19.2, 19.7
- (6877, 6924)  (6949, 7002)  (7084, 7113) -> -1.4 Angstrom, 21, 20.8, 19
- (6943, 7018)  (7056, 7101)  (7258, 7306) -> 2.0 Angstrom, 20.8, 19.5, 19.5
